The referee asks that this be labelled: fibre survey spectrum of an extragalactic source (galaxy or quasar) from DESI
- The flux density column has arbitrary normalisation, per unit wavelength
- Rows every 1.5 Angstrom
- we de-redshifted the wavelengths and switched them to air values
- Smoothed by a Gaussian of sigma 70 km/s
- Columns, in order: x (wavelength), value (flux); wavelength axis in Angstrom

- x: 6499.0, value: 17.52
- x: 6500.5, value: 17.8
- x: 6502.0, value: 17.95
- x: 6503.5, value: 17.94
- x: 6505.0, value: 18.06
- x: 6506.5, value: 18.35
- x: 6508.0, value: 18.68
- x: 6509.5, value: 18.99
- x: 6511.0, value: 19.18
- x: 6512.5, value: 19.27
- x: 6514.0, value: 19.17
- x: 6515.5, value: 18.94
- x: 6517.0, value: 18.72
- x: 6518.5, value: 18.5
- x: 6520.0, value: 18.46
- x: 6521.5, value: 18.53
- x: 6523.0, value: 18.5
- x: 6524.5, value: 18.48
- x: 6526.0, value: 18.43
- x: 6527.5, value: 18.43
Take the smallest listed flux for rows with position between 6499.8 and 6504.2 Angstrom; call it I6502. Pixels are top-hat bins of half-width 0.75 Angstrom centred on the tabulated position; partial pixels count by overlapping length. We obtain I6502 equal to 17.8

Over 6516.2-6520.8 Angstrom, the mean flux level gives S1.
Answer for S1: 18.6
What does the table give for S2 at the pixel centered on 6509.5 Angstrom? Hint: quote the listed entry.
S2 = 18.99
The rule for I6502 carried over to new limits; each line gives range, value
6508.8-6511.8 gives 18.99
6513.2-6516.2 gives 18.94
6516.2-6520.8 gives 18.46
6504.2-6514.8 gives 18.06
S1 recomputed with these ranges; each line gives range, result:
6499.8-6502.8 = 17.9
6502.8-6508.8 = 18.3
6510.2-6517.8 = 19.1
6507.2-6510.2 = 18.8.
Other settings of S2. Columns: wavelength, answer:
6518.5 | 18.5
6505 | 18.06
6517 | 18.72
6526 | 18.43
